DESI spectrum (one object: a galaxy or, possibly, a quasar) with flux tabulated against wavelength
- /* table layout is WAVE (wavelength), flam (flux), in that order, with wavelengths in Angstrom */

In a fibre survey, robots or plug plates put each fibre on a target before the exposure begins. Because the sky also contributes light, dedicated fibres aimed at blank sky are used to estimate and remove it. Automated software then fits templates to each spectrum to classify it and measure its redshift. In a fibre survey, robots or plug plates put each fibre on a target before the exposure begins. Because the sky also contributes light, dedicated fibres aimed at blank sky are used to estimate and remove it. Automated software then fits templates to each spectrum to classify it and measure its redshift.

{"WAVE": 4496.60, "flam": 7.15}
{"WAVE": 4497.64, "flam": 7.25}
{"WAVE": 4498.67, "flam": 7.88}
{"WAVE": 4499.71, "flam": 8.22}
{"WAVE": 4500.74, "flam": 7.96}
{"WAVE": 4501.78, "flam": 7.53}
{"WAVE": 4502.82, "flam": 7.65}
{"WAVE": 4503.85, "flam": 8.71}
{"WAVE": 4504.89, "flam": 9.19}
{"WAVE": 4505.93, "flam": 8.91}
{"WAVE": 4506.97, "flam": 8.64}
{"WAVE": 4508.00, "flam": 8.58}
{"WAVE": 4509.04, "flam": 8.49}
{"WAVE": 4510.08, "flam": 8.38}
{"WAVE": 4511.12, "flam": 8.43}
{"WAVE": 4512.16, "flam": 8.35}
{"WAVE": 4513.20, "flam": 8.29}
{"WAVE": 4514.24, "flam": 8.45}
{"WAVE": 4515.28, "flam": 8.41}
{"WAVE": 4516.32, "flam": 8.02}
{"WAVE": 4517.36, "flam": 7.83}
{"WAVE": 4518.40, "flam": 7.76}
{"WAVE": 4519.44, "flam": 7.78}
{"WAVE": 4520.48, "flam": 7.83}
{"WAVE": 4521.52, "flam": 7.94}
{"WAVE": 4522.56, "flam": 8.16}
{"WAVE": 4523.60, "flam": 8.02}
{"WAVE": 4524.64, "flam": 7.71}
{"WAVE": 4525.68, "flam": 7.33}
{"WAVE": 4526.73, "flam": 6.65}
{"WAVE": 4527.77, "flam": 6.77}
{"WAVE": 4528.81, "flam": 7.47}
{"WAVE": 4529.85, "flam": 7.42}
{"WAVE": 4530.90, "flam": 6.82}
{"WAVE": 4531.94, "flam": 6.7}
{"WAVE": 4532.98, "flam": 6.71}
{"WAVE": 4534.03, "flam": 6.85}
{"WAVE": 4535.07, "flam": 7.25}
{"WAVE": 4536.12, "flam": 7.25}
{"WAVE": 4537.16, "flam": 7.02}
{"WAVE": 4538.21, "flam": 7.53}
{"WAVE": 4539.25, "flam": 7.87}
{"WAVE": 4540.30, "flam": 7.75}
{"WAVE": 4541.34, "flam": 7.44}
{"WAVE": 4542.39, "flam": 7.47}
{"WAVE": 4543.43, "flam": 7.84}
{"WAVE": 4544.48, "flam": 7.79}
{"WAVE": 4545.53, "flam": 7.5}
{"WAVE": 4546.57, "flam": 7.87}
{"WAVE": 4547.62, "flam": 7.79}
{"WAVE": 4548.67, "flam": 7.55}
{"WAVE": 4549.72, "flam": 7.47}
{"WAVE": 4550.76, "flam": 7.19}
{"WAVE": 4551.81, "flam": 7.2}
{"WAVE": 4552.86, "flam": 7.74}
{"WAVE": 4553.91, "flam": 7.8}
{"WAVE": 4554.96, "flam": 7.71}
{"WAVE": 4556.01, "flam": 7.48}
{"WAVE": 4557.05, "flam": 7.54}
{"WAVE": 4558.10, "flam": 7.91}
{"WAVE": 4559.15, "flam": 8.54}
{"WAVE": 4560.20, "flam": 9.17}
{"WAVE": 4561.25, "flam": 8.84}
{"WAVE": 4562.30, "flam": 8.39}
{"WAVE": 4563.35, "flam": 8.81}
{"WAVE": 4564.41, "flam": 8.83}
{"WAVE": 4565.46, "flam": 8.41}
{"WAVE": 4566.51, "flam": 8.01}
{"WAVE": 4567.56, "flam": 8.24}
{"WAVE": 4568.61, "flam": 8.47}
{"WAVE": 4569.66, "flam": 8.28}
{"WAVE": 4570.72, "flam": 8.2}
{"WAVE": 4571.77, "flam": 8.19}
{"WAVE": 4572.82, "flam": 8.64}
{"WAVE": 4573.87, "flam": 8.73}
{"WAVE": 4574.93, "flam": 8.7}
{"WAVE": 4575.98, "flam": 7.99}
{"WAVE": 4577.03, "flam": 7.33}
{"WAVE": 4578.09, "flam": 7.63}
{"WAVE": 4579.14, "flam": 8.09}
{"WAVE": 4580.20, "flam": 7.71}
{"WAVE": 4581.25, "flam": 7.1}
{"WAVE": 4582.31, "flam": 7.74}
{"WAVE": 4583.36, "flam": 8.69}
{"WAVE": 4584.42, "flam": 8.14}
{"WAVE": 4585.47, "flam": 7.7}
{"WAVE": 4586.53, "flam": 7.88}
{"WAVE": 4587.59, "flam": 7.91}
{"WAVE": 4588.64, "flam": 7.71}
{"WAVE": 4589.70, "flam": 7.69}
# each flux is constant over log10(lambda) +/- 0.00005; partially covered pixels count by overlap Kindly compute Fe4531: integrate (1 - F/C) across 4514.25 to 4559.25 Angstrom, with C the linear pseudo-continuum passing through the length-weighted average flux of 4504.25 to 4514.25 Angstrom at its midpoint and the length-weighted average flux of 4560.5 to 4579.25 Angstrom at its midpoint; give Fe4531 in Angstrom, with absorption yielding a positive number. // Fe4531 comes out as 4.9 Angstrom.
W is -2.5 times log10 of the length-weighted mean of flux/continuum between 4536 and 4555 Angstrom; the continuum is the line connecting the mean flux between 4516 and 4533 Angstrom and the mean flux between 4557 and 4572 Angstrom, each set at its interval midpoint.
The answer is 0.06 mag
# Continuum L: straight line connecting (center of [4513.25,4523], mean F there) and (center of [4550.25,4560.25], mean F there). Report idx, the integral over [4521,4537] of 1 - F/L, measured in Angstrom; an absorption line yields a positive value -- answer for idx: 1.4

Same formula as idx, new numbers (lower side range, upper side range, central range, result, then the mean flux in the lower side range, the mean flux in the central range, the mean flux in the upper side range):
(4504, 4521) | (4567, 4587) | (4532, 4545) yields 1.36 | 8.34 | 7.37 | 8.08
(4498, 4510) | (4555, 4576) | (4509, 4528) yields 0.93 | 8.33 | 7.93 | 8.36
